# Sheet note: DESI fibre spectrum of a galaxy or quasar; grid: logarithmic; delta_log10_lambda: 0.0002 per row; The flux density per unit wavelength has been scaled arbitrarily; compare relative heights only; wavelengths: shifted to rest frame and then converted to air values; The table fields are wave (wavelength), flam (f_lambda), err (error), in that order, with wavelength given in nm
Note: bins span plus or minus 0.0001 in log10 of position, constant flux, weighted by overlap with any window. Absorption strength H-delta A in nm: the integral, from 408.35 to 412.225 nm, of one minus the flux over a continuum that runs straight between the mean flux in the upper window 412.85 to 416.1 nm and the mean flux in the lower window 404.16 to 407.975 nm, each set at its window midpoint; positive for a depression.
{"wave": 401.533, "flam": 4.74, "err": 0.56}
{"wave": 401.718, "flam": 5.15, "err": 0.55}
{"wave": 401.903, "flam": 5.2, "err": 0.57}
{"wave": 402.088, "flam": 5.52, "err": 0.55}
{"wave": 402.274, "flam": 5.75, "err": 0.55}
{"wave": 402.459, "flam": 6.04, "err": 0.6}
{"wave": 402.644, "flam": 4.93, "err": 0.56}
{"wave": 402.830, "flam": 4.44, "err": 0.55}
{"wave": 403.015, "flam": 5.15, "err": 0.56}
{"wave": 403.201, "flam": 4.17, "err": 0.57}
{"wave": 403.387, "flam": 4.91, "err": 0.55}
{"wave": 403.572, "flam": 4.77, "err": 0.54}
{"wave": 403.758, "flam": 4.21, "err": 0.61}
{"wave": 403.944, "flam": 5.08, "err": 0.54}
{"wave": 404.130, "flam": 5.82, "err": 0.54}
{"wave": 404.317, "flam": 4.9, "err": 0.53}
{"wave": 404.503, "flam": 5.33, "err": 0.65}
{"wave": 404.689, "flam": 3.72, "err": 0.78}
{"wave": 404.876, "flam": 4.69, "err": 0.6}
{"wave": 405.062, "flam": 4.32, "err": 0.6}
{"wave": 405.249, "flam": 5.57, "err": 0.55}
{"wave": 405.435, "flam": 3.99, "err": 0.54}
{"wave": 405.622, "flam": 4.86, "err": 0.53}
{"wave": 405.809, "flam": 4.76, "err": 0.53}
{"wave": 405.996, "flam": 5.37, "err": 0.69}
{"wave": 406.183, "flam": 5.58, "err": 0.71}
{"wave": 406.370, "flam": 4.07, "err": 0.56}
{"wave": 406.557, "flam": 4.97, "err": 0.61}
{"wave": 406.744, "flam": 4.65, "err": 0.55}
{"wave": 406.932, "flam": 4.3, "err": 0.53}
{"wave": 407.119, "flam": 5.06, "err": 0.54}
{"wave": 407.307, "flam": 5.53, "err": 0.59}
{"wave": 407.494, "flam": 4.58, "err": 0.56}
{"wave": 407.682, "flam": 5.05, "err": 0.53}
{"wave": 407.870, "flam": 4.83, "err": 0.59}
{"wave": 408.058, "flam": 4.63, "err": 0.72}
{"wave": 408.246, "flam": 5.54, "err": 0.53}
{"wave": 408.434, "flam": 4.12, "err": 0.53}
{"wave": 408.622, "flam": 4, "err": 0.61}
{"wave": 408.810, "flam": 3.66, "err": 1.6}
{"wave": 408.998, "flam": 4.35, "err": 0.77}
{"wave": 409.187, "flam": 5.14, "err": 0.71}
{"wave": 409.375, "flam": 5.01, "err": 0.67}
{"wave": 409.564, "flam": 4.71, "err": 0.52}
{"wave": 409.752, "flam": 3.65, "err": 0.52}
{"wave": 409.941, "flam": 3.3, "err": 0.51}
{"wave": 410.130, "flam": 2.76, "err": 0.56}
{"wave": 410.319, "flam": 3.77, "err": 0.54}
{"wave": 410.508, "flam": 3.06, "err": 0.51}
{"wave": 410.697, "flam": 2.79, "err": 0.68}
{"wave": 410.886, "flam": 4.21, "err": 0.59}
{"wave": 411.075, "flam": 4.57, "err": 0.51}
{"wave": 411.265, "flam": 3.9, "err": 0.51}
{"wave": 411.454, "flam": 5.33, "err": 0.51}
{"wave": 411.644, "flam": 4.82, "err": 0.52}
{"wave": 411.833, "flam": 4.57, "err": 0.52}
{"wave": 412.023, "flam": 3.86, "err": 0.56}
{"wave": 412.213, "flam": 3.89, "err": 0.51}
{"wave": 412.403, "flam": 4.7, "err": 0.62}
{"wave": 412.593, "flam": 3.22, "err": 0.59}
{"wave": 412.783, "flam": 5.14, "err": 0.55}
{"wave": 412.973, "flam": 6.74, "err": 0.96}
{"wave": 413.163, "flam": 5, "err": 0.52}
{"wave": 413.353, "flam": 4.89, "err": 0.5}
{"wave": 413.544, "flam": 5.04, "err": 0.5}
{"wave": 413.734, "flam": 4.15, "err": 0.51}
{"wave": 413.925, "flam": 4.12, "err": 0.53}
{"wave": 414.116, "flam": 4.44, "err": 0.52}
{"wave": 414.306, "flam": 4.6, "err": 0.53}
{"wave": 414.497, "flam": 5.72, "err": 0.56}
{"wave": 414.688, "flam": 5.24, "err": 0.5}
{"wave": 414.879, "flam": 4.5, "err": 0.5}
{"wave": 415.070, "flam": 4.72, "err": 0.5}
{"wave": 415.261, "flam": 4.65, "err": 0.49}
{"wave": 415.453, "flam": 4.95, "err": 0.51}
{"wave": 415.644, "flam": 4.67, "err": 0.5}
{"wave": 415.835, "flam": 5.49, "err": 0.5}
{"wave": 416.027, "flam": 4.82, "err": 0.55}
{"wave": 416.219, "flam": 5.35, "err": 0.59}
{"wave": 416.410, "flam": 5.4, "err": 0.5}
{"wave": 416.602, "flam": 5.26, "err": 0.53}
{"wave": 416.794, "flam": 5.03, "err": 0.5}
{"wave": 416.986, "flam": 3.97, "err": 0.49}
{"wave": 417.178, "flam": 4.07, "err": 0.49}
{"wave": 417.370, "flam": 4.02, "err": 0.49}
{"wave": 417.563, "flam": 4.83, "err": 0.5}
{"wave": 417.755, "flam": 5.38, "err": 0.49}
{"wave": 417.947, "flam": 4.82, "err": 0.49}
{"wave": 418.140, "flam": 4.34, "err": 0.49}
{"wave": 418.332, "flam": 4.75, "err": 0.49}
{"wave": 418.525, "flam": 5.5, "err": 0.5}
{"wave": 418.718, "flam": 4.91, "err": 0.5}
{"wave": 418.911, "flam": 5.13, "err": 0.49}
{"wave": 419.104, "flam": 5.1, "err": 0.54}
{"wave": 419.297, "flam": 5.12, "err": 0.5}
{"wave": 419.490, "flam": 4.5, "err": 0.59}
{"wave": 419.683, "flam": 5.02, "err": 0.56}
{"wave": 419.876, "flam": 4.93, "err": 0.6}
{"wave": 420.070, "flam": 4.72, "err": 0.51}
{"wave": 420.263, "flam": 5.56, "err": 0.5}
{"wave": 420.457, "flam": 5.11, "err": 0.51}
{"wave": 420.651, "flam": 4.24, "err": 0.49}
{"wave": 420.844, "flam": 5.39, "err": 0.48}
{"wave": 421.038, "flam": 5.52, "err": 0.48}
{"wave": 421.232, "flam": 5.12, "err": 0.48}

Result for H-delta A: 0.64 nm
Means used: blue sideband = 4.82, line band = 4.07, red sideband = 4.93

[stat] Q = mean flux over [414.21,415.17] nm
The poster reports 4.96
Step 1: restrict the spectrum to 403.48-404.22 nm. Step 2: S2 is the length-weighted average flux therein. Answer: 4.97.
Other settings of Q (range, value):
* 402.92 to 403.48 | 4.75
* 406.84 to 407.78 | 4.91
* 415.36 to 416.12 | 4.99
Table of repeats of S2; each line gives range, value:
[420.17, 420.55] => 5.33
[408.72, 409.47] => 4.54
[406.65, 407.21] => 4.67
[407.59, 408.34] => 5.01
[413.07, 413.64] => 4.98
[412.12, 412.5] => 4.29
